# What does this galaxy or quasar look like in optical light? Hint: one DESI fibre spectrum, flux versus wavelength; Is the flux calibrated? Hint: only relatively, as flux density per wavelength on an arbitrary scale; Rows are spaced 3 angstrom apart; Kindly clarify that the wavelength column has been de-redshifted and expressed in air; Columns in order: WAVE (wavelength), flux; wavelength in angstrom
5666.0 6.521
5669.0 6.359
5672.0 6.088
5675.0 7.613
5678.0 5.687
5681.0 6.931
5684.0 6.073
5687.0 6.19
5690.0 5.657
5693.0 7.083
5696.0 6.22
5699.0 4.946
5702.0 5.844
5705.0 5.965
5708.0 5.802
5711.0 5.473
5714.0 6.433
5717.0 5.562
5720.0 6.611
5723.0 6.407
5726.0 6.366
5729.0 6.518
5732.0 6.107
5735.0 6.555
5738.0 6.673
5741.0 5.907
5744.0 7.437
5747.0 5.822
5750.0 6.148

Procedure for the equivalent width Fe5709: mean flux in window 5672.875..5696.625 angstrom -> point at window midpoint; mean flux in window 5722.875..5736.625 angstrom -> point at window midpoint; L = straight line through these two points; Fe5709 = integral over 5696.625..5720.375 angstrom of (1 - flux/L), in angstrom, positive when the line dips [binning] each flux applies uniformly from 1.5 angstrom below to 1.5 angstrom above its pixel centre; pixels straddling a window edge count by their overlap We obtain 2.2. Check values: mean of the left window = 6.43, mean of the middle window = 5.81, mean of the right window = 6.39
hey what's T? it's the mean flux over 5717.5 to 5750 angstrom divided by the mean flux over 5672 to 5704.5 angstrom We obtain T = 1.0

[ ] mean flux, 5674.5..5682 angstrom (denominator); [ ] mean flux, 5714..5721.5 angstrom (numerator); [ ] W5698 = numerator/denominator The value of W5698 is 0.9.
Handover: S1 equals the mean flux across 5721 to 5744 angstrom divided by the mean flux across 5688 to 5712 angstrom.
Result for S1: 1.09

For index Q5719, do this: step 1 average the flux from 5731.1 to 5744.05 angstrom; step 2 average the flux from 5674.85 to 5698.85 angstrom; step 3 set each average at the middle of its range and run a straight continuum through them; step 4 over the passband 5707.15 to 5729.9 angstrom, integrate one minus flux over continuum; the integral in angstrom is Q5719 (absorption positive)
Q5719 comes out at 0.9 angstrom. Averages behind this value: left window 6.28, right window 6.45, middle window 6.15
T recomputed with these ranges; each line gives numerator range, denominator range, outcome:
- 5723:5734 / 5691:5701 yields 1.05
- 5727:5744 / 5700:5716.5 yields 1.10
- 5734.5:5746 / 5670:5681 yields 1.01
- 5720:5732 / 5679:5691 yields 1.03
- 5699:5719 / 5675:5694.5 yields 0.91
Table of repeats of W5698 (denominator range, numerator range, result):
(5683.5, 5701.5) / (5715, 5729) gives 1.04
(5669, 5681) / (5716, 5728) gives 0.96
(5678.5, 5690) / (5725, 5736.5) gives 1.02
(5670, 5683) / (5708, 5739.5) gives 0.95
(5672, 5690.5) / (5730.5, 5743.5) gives 1.00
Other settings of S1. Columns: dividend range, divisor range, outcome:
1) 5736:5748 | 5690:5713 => 1.10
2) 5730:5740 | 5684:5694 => 1.03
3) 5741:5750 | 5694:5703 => 1.12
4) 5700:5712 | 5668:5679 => 0.89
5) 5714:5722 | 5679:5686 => 0.96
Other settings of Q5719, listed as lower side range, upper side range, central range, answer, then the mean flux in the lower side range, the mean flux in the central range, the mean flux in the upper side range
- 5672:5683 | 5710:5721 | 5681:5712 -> 1.7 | 6.62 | 5.98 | 6.02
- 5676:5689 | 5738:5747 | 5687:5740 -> 2.2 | 6.25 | 6.13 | 6.53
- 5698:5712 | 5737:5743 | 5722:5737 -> -0.6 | 5.63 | 6.4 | 6.35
